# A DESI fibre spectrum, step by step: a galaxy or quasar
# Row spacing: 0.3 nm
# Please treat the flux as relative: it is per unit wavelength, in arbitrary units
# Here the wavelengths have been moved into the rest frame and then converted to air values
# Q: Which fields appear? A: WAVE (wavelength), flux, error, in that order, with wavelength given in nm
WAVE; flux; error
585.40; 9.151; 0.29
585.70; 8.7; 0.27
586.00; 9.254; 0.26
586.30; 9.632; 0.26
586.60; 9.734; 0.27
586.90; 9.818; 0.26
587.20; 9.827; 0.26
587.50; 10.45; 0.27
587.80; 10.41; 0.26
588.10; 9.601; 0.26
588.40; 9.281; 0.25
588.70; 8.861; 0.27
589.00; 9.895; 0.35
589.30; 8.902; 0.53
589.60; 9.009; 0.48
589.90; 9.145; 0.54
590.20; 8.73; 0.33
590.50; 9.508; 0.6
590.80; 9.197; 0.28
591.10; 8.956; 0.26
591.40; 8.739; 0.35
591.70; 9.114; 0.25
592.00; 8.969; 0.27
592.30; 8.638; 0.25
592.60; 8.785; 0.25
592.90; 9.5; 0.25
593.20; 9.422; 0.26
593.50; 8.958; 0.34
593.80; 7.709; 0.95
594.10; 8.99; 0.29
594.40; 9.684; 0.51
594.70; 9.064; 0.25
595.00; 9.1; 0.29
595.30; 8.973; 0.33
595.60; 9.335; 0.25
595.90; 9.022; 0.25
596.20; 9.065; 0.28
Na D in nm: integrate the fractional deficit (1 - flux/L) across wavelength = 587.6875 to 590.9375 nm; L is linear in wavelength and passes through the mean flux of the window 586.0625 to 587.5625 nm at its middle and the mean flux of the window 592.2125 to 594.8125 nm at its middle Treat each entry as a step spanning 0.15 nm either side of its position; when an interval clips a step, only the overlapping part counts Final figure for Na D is 0.07 nm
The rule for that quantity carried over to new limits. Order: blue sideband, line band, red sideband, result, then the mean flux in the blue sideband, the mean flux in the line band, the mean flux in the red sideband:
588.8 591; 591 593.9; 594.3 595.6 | 0.09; 9.18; 8.9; 9.2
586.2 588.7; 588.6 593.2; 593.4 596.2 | 0.16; 9.79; 9.08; 8.99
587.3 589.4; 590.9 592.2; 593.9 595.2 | 0.06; 9.65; 8.94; 9.14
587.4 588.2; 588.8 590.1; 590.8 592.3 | 0.06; 10.2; 9.2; 8.94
